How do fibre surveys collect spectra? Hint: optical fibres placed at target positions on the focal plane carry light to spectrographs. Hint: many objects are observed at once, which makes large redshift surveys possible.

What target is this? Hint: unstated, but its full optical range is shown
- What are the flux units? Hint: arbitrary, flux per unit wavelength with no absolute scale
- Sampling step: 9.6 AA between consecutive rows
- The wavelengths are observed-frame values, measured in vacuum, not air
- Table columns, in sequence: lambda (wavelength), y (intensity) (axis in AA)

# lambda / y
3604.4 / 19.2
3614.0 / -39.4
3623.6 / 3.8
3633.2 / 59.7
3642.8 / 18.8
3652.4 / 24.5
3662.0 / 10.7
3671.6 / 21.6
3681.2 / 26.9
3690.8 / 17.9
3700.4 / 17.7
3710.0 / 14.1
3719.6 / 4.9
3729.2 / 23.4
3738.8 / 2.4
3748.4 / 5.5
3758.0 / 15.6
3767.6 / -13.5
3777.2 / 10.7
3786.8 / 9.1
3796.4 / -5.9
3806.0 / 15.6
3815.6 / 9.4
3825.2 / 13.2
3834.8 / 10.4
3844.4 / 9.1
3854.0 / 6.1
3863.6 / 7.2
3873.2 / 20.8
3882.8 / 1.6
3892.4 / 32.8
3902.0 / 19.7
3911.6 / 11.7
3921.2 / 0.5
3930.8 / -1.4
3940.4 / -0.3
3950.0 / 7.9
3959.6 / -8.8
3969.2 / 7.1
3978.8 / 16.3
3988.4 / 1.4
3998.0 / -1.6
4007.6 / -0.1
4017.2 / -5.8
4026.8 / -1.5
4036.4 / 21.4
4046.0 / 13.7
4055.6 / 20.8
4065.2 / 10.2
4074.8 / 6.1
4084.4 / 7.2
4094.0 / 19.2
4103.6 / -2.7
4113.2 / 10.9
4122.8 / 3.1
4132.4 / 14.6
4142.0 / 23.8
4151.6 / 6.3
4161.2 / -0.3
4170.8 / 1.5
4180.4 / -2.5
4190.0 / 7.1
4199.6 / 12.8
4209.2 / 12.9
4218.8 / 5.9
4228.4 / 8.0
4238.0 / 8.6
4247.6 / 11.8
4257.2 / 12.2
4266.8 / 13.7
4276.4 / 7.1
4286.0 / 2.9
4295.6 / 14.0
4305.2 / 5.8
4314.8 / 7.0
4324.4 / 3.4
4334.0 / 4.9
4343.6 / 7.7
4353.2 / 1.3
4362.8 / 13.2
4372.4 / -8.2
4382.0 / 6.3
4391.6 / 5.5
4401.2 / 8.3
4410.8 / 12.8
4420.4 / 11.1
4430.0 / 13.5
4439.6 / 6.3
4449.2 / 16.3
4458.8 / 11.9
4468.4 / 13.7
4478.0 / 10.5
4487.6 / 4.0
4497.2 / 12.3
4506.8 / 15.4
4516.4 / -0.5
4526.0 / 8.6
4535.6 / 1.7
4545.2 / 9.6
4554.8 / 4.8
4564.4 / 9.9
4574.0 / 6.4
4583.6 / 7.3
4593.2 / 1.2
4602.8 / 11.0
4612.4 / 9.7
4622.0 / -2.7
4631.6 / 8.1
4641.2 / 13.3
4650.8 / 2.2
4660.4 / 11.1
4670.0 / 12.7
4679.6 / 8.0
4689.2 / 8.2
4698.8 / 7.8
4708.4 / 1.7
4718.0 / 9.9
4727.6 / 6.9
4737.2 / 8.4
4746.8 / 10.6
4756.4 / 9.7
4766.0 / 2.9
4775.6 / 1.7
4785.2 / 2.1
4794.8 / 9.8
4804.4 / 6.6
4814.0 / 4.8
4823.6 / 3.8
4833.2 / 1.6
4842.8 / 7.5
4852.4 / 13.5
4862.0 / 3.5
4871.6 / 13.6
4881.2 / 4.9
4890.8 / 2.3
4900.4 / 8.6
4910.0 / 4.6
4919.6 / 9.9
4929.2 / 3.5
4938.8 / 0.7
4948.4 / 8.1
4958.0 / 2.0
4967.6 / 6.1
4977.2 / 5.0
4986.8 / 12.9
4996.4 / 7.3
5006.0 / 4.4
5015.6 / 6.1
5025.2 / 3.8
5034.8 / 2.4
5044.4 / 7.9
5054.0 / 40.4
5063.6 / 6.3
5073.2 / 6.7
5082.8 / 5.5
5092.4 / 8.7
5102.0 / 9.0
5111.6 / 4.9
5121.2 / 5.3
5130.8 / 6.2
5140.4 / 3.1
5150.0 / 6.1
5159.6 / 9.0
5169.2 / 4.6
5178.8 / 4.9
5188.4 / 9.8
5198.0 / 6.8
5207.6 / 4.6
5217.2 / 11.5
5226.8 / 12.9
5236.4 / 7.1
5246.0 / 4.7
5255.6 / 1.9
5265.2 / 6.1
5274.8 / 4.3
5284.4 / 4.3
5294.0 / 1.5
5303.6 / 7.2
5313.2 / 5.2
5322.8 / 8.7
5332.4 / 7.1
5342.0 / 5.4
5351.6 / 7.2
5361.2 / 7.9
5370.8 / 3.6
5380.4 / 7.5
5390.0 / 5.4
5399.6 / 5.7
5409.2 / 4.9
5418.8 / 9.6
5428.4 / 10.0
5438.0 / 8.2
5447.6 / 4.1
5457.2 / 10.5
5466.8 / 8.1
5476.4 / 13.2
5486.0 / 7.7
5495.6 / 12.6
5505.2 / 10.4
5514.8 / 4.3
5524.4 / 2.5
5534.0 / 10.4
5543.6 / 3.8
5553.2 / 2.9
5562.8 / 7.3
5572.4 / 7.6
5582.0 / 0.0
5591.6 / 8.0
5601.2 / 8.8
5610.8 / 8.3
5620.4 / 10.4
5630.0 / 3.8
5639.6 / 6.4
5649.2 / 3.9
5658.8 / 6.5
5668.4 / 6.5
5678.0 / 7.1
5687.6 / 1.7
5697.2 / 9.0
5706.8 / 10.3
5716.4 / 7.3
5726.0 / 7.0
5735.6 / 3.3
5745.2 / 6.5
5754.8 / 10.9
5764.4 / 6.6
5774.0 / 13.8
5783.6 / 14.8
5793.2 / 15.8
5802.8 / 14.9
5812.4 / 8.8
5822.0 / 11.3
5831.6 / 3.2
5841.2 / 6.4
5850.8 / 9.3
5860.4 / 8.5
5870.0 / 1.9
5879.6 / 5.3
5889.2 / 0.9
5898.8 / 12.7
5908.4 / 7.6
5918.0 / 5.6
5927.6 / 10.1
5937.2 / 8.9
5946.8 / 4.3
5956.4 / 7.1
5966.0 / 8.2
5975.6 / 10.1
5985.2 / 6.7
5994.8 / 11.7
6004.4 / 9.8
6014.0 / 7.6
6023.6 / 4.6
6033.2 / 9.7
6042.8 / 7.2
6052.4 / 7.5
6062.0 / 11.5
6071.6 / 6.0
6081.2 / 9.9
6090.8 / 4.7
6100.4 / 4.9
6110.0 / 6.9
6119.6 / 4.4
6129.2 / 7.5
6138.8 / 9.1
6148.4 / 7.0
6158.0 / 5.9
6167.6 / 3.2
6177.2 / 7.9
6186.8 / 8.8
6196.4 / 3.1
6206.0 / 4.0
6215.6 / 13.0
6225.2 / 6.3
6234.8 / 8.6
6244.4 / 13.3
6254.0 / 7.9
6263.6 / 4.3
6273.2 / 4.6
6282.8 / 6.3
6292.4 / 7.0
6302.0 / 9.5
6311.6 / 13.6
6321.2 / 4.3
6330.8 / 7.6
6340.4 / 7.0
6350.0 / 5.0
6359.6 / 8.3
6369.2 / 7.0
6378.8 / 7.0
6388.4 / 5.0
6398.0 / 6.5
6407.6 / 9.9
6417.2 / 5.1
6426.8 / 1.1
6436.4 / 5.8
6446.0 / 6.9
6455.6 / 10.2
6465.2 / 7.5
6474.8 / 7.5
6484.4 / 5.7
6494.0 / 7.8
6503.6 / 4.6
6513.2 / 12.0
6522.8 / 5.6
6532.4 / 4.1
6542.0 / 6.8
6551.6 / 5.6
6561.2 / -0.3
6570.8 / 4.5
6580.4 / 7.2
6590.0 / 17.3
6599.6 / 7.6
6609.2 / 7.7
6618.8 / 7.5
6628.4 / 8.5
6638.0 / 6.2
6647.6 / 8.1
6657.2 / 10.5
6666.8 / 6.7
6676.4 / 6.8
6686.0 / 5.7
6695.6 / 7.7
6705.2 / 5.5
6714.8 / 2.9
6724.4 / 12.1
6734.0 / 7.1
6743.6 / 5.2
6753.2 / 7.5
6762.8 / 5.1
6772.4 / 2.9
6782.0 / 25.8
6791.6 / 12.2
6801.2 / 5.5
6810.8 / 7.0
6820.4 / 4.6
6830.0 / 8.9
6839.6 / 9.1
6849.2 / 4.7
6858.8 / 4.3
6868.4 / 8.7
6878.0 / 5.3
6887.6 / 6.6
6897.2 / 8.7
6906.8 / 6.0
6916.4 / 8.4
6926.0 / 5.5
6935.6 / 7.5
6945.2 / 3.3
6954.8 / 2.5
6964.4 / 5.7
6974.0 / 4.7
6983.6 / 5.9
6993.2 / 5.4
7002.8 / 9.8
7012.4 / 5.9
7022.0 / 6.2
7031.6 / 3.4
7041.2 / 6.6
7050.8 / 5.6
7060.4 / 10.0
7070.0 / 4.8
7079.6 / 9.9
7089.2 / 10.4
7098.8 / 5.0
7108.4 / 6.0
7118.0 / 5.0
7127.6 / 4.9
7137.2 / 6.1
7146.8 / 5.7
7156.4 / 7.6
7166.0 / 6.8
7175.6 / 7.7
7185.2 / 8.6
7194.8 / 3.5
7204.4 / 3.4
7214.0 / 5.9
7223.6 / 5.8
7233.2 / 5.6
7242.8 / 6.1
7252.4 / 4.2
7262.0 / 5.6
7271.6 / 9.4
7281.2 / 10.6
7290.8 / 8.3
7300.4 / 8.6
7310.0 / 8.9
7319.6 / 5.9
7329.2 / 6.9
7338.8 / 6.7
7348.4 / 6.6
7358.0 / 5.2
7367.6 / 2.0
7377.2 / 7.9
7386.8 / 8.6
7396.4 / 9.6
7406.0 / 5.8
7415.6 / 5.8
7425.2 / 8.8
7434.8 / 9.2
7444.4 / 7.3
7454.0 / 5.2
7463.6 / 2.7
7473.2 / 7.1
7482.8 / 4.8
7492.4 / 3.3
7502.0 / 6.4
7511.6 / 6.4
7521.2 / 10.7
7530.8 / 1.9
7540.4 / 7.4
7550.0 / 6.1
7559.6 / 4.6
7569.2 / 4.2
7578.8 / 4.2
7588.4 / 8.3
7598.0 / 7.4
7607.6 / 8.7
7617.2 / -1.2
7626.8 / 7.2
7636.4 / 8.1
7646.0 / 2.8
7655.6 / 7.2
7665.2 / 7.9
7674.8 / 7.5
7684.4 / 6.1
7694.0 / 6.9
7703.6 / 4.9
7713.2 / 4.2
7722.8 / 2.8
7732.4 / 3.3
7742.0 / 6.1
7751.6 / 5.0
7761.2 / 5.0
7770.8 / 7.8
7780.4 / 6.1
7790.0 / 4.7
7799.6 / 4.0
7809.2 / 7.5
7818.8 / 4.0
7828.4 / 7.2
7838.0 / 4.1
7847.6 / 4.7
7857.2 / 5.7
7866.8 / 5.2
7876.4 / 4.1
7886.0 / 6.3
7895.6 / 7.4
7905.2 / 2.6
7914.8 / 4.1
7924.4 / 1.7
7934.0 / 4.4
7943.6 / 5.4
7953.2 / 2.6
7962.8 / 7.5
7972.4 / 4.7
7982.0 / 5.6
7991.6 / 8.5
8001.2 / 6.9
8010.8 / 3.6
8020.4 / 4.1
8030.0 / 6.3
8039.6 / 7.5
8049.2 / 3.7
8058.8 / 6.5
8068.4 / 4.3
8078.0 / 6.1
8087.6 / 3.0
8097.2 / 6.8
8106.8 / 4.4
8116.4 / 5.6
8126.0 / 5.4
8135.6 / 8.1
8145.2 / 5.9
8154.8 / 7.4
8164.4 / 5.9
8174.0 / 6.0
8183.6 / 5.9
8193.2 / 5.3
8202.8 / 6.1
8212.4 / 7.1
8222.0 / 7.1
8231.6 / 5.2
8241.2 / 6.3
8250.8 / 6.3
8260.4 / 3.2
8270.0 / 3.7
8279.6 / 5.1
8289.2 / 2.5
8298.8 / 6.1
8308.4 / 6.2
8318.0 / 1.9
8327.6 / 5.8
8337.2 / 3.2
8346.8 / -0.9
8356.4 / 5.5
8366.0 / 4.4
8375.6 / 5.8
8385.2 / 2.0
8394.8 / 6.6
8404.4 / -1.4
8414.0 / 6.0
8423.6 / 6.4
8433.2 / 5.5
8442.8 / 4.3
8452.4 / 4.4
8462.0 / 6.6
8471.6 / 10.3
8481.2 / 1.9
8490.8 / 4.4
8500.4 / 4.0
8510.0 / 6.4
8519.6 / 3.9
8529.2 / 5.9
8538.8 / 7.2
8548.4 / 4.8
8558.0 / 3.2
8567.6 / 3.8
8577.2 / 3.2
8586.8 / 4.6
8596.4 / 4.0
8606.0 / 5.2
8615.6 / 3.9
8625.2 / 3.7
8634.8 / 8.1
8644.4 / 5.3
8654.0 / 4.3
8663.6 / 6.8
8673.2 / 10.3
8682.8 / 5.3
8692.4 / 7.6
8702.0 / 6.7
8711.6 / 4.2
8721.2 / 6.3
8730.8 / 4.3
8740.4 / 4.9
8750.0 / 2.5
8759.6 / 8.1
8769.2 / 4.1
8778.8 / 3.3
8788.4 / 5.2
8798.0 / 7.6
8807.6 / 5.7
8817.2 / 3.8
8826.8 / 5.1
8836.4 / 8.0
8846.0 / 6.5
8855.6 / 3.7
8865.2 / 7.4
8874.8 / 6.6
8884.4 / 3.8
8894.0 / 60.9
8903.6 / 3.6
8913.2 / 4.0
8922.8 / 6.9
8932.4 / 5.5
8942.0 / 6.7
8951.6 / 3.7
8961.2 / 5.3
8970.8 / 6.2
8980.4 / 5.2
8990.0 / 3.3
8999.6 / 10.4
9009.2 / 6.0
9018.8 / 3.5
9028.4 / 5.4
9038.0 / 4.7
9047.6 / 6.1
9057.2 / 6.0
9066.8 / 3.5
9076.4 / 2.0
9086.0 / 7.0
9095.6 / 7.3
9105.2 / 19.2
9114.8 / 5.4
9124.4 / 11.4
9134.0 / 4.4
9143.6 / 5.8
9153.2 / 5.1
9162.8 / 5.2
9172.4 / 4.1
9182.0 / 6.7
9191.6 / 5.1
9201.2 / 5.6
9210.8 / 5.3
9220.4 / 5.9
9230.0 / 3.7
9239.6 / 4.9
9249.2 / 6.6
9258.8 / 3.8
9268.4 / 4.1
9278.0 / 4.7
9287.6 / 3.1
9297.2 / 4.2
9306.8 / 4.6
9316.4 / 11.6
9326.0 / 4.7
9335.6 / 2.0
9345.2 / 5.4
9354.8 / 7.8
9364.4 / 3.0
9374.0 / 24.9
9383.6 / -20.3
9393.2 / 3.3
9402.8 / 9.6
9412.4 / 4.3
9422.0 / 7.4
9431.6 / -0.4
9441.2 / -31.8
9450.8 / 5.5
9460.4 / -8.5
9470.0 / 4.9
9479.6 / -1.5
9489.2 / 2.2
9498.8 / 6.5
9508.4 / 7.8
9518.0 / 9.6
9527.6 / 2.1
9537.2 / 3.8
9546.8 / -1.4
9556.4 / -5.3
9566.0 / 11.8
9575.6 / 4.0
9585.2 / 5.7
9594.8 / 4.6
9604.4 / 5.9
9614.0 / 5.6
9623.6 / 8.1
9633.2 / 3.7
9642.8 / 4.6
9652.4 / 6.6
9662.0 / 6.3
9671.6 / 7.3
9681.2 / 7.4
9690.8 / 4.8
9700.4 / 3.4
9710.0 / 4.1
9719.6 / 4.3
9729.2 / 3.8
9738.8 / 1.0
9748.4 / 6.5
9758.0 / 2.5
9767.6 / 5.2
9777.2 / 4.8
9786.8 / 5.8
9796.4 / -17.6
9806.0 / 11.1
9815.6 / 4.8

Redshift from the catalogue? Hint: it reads 0.355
